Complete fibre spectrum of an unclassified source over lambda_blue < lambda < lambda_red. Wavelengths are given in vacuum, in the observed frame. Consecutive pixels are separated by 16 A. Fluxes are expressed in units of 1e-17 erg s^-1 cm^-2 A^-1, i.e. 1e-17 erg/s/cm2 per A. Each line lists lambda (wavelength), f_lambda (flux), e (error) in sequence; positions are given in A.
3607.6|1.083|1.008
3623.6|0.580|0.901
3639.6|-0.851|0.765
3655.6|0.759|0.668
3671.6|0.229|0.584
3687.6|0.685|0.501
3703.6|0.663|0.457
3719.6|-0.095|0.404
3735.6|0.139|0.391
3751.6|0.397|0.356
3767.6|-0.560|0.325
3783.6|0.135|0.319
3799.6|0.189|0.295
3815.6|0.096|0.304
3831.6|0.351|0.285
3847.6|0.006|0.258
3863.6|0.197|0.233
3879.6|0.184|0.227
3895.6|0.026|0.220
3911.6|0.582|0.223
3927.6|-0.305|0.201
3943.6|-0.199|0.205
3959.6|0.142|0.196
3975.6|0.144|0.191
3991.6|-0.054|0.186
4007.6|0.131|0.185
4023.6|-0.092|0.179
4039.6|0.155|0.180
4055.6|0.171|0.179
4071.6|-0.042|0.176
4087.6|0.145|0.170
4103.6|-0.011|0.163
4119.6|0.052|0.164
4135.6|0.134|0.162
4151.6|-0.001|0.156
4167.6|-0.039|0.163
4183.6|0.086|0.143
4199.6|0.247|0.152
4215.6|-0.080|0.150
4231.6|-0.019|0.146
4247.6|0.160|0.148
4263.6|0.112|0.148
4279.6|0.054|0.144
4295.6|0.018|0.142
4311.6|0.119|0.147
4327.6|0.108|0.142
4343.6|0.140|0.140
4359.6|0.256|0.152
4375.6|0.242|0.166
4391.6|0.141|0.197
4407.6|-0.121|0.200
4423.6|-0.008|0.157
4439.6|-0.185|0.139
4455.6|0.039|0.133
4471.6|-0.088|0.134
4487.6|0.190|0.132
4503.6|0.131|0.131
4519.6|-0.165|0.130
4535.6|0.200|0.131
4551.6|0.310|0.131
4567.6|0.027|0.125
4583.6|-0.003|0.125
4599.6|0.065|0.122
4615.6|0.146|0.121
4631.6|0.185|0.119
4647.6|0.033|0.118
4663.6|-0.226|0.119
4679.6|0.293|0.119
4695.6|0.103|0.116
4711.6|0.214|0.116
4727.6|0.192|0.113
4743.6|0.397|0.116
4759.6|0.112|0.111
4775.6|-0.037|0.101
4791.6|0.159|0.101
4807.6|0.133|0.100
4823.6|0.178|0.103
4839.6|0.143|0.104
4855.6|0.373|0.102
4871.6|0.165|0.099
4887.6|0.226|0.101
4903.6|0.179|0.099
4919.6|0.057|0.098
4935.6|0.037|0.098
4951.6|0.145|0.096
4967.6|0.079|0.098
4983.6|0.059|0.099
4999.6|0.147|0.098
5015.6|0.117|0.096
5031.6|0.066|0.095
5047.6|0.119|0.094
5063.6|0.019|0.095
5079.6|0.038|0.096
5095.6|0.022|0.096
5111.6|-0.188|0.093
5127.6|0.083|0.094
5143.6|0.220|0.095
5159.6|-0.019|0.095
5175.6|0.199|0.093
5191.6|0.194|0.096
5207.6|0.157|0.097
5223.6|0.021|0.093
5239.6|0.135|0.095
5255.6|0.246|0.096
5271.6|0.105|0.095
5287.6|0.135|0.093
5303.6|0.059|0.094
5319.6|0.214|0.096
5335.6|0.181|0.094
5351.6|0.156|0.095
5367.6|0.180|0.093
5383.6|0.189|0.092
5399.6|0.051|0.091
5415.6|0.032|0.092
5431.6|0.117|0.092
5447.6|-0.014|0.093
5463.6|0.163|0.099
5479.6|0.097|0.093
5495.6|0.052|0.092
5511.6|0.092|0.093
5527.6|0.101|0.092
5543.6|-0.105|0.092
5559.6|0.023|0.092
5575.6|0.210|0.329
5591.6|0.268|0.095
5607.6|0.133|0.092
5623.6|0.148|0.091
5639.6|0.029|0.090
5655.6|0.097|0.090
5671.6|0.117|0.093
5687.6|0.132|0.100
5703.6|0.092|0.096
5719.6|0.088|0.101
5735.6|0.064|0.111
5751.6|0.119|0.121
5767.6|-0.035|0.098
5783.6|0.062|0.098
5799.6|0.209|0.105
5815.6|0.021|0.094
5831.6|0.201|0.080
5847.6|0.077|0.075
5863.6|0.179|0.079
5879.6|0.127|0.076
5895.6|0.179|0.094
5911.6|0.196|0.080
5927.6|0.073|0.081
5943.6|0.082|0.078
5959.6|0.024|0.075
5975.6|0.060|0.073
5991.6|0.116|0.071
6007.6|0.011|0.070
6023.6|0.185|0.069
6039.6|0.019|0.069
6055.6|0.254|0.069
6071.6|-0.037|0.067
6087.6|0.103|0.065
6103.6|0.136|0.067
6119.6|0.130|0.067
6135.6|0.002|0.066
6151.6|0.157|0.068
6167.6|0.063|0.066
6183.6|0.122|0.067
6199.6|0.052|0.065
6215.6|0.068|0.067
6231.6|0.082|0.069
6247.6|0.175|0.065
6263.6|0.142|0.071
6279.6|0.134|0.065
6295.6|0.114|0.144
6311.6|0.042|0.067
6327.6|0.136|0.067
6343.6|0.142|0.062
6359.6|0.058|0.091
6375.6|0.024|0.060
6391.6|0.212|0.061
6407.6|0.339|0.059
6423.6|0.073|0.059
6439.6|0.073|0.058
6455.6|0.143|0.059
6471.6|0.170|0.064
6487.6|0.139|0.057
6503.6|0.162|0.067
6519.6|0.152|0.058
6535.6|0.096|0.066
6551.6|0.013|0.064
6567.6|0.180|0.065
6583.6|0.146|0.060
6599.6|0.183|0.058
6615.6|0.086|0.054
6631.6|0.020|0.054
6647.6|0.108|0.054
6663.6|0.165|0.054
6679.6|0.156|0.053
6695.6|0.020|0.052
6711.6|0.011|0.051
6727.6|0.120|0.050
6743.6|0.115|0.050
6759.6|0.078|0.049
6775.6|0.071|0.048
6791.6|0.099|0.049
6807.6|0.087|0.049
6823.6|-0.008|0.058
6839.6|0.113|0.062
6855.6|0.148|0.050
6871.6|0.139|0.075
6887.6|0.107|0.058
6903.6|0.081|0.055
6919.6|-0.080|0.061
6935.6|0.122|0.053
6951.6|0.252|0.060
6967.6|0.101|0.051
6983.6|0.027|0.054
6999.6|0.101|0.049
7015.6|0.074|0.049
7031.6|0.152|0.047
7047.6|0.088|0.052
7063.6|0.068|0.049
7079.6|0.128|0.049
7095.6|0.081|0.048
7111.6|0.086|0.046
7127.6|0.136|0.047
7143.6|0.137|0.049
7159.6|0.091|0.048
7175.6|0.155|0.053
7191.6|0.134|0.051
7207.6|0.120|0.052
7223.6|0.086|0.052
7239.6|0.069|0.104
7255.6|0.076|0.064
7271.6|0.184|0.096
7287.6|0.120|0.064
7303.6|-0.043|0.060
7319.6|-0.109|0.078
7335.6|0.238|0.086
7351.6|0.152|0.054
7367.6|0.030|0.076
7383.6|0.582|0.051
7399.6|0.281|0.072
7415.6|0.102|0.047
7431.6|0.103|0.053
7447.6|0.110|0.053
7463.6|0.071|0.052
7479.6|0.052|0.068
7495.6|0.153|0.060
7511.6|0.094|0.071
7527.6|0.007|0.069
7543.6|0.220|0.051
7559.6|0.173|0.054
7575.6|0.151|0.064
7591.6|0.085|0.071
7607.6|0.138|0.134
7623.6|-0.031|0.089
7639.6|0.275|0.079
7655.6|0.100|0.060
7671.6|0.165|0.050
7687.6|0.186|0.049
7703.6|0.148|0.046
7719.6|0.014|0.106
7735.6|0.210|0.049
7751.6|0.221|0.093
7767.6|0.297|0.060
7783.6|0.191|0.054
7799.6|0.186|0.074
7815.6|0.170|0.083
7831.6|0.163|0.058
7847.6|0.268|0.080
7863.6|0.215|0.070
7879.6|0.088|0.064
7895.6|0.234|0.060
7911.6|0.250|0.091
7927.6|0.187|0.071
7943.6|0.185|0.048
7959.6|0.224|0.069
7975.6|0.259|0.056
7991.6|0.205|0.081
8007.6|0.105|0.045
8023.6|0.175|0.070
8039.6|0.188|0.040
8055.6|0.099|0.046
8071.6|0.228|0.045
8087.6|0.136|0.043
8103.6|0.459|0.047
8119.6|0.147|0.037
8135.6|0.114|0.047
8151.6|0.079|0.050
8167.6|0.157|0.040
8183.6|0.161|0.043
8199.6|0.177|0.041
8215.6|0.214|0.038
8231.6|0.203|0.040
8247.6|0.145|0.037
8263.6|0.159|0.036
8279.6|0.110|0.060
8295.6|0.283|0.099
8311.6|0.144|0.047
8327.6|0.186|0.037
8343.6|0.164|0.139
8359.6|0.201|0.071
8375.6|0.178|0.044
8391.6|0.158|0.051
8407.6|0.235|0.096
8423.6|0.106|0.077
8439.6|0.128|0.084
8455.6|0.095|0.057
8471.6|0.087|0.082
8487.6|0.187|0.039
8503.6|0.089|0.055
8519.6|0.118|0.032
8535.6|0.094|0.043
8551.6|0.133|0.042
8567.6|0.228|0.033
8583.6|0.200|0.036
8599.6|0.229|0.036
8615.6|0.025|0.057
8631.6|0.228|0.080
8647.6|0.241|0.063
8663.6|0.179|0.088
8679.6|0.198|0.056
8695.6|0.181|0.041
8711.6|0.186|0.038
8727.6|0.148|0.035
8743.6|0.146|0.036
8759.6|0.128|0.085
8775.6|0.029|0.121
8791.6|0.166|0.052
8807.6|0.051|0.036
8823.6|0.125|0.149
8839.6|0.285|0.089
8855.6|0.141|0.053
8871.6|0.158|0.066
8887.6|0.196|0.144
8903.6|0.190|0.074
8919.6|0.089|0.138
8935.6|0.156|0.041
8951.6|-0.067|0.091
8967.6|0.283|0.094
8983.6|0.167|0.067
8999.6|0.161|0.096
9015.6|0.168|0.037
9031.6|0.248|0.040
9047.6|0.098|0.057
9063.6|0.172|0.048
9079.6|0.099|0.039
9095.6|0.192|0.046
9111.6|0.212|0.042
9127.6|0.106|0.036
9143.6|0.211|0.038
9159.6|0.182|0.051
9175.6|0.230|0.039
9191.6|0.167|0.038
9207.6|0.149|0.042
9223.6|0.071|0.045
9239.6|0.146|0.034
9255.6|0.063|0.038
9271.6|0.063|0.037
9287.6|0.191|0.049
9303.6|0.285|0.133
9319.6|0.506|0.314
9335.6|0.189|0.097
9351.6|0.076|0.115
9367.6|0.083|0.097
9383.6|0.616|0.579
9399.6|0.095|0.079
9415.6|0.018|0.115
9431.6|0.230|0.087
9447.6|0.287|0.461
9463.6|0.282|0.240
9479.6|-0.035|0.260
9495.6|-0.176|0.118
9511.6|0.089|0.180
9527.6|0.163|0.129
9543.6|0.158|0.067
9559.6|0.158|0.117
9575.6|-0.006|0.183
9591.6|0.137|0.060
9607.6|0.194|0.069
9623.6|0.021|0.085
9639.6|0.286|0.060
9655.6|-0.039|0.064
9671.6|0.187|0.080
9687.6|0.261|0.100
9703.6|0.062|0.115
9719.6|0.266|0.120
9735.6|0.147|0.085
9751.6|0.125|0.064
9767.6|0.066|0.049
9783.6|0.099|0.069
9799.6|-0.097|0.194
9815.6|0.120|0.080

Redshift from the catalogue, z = 0.981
